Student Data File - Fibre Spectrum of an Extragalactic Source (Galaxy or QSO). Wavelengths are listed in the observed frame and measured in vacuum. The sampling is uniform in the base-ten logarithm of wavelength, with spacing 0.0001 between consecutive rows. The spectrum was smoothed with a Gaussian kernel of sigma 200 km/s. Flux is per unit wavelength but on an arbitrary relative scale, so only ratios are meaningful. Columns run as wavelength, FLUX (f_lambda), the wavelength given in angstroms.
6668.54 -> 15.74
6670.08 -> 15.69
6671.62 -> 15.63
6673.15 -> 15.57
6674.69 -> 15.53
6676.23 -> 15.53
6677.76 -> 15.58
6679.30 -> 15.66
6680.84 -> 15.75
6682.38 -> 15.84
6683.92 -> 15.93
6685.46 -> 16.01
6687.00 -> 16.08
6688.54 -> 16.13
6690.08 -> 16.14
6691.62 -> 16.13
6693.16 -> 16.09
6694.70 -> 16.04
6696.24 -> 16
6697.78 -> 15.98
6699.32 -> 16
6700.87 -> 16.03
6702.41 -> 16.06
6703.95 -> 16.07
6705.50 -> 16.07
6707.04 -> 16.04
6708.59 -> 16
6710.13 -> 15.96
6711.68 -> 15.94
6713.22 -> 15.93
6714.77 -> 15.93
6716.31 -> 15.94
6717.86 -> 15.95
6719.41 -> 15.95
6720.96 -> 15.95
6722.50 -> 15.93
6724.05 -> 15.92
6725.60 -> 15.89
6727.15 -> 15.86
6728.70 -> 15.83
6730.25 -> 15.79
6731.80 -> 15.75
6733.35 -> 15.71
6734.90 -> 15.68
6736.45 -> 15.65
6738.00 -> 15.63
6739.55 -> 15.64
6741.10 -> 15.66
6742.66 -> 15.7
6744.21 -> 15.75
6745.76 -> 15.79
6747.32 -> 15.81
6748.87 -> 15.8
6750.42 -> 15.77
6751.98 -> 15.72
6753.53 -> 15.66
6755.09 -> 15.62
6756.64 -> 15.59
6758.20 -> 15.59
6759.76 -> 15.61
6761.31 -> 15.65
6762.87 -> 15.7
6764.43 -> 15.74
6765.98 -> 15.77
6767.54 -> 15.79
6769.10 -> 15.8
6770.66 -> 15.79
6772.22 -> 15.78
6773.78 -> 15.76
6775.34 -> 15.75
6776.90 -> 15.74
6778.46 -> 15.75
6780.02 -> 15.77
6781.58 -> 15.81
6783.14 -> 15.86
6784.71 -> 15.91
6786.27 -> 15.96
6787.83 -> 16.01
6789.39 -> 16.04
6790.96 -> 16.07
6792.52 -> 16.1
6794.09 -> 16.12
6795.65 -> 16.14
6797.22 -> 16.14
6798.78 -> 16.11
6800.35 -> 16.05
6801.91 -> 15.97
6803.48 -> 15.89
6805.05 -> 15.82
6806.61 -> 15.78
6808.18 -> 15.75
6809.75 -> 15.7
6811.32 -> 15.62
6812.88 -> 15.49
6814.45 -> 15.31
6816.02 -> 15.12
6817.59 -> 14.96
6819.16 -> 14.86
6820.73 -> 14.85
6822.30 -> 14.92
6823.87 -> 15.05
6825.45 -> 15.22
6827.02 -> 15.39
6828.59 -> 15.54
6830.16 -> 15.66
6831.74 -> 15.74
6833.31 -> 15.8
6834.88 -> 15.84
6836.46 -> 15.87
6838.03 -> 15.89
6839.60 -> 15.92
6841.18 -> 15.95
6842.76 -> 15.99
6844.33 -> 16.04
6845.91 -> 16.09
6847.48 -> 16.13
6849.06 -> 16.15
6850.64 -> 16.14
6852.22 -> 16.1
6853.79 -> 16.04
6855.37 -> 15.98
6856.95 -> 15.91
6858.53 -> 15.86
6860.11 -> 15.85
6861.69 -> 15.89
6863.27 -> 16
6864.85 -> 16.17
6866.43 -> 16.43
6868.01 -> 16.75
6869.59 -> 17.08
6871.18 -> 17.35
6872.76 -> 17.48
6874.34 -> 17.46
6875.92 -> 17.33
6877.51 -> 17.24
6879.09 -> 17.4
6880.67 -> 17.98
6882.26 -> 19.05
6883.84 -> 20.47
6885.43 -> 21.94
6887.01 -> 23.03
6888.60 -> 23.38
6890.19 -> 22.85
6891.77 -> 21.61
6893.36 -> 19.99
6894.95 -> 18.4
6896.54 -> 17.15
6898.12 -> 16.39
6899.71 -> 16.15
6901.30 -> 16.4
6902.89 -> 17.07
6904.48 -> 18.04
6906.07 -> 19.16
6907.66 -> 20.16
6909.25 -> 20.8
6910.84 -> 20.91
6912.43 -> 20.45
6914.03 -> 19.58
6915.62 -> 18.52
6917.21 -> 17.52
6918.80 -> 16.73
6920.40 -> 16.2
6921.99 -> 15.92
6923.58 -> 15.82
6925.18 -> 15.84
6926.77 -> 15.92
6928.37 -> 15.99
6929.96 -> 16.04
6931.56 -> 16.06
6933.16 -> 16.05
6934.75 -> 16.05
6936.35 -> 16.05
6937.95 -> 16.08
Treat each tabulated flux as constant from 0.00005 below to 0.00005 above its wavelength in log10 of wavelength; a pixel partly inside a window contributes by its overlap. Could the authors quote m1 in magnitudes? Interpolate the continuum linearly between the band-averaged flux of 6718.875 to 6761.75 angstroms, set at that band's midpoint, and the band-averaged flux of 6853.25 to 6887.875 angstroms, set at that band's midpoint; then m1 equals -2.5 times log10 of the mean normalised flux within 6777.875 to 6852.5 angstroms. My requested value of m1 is 0.07 mag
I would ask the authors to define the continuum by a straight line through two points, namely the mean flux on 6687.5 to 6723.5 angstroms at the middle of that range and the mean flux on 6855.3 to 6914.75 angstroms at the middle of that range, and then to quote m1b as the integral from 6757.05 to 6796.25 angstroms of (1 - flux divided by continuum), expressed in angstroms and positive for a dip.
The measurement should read 2.57 angstroms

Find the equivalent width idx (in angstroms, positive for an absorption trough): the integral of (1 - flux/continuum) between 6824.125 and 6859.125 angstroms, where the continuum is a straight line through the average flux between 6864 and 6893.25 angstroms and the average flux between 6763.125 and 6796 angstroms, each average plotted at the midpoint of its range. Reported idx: 3.8 angstroms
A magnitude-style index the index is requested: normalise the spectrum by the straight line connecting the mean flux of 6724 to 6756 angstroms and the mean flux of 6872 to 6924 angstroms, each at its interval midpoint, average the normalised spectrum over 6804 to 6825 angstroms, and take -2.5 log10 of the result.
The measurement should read 0.123 mag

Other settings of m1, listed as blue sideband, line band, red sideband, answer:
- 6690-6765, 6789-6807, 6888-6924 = 0.062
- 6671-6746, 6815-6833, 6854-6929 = 0.133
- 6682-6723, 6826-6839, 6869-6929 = 0.124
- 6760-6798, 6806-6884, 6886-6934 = 0.062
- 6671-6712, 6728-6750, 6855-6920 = 0.051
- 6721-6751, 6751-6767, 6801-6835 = 0.001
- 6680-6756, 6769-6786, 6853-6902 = 0.058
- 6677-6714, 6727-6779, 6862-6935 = 0.056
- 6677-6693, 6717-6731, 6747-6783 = -0.004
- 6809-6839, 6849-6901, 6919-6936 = -0.139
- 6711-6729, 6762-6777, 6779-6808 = 0.013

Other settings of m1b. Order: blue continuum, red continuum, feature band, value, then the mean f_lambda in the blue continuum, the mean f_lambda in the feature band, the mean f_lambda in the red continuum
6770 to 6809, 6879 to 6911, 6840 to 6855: 1.5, 15.9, 16.1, 19.5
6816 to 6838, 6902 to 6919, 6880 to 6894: -2.5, 15.4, 21.2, 19.1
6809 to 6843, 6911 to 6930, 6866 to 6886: -1.9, 15.5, 18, 17.2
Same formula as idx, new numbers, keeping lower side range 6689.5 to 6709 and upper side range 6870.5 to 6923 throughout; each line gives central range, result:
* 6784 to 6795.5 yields 0.84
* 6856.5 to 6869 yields 1.49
